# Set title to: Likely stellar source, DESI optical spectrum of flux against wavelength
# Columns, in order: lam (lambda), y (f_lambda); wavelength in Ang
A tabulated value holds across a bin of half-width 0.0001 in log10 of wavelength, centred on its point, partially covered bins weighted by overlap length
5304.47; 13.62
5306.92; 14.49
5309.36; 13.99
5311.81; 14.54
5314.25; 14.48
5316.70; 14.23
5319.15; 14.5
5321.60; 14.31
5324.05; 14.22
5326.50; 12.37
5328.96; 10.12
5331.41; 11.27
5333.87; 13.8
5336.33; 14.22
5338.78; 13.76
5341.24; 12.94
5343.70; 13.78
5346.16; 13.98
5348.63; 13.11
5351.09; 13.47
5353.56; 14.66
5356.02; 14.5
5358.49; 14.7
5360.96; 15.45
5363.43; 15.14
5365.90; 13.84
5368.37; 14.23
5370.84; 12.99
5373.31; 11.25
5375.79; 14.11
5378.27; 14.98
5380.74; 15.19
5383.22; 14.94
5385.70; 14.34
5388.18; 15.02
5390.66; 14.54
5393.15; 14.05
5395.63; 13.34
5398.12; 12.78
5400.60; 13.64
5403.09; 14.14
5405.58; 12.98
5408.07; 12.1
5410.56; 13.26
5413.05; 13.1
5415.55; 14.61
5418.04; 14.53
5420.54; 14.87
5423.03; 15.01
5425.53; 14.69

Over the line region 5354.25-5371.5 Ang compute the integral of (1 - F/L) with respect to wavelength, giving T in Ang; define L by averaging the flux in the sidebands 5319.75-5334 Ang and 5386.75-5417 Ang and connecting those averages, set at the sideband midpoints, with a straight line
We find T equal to -1.7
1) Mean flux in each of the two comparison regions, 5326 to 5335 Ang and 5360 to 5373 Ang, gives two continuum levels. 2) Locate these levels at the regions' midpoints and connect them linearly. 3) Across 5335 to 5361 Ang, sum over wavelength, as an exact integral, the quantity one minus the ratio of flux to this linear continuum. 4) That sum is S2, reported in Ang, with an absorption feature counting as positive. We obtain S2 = -2.1 Ang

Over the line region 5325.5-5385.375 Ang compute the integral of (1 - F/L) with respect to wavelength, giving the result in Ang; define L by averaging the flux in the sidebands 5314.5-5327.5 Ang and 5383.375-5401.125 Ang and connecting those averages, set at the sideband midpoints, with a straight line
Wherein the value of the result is 1.3 Ang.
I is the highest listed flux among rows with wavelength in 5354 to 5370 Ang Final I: 15.45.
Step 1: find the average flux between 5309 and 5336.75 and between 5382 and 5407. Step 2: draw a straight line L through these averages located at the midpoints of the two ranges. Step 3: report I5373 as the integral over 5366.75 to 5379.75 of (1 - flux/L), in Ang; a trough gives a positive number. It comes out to 0.2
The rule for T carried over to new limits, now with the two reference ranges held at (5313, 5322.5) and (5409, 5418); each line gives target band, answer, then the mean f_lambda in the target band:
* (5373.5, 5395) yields -0.80 Ang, 14.4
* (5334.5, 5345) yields 0.41 Ang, 13.7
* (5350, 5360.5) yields -0.22 Ang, 14.4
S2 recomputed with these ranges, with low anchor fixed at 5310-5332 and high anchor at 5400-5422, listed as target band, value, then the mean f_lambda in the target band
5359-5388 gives -1.45 Ang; 14.3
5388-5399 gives -0.19 Ang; 13.9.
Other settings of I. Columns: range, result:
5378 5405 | 15.19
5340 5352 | 13.98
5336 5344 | 14.22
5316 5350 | 14.5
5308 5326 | 14.54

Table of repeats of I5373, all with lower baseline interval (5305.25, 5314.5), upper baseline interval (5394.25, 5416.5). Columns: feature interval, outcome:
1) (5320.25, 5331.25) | 1.19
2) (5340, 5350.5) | 0.37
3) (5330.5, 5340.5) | 0.53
